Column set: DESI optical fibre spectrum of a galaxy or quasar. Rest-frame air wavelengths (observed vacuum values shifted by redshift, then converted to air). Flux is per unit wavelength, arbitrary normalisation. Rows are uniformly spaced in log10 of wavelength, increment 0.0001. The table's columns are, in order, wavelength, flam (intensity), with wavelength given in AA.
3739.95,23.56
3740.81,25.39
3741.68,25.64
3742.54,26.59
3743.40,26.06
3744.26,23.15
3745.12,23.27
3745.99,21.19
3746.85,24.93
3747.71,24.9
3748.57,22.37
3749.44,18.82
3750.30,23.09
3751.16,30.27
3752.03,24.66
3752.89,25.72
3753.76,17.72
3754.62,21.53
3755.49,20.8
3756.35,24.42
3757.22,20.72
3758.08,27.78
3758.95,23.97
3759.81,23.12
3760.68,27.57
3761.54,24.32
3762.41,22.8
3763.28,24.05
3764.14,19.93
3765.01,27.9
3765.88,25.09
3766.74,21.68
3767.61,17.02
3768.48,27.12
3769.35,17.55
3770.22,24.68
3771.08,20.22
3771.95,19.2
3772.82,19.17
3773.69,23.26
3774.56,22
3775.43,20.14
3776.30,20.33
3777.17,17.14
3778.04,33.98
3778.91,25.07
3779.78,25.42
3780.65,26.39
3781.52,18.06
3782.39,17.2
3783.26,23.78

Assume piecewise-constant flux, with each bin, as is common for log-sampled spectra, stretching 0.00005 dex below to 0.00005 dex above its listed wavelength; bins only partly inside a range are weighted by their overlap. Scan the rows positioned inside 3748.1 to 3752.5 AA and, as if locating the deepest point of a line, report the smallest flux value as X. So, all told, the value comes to 18.82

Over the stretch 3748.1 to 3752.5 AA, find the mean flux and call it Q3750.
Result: 23.9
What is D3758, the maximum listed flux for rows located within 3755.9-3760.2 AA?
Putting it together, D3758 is 27.78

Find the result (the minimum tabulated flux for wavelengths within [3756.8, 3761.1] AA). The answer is 20.72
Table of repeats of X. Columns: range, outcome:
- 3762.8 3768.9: 17.02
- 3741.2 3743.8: 25.64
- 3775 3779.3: 17.14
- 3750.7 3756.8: 17.72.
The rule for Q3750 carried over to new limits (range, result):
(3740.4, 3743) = 25.8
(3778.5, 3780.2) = 25.2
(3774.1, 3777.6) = 19.9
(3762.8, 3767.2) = 23.7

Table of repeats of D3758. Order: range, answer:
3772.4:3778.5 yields 33.98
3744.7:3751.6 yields 30.27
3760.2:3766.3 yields 27.9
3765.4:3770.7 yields 27.12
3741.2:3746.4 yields 26.59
